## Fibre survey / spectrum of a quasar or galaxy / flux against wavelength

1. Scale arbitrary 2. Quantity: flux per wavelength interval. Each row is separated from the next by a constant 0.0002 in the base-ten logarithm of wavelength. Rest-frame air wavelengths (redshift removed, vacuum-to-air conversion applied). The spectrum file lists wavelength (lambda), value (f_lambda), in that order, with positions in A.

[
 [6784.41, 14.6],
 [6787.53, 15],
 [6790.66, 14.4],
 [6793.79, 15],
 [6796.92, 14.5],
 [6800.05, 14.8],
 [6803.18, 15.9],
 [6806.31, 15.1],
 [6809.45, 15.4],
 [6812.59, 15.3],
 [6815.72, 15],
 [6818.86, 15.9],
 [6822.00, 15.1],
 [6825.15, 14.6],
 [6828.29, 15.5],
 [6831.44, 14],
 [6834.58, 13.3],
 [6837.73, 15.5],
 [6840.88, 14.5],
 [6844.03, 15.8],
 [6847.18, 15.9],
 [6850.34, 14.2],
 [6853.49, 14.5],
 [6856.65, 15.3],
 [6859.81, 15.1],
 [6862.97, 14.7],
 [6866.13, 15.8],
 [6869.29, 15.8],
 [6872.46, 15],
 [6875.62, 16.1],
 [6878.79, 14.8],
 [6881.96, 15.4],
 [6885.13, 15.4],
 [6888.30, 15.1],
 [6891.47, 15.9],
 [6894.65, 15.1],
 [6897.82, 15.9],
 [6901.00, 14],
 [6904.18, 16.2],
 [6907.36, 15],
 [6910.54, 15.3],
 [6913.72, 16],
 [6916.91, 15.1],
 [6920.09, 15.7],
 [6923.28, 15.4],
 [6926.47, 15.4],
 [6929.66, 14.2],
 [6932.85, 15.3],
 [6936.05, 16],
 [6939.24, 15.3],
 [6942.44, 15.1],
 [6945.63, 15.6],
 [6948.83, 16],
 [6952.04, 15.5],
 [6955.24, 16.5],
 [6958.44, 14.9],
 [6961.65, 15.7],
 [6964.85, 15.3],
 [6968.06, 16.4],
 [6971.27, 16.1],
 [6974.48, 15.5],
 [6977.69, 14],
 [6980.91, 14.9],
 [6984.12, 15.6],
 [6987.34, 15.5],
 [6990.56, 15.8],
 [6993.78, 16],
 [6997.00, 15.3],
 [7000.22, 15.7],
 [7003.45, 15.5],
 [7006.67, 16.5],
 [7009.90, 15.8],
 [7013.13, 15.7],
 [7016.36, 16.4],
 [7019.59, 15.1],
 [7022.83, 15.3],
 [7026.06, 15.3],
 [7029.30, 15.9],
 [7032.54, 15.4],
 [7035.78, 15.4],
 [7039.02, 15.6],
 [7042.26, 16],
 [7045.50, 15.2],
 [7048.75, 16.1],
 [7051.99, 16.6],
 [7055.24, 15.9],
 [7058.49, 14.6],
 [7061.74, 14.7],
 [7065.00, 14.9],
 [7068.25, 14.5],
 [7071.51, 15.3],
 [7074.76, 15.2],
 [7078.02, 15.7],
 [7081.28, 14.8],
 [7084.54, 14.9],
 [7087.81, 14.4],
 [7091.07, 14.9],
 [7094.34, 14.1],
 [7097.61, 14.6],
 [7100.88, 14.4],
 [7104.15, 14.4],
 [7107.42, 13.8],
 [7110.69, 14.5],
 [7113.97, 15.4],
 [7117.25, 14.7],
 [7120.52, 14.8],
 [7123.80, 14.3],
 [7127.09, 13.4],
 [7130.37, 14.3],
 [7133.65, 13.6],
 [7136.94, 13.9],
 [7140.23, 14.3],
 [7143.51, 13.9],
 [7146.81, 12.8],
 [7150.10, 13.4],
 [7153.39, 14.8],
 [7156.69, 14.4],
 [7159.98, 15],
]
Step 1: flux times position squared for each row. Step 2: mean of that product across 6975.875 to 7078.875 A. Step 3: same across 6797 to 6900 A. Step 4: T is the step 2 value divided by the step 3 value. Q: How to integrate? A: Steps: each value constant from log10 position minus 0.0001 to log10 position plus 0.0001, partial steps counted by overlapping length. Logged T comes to 1.1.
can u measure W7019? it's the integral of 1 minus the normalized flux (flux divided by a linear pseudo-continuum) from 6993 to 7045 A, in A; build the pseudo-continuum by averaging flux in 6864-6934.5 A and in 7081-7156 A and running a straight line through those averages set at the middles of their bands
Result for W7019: -3.2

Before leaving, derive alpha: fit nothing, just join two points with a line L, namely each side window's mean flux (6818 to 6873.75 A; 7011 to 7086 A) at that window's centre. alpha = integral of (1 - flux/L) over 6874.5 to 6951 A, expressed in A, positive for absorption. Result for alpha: -1.2 A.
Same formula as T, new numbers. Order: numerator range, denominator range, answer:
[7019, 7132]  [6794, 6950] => 1.04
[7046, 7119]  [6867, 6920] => 1.02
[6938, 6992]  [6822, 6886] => 1.06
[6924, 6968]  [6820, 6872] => 1.06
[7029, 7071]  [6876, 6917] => 1.05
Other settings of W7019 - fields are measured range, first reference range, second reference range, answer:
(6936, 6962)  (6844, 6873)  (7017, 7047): -0.42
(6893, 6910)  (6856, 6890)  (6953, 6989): 0.14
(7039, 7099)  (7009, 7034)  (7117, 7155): -0.84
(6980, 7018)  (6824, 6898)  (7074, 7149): -2.66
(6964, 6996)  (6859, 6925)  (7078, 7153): -1.20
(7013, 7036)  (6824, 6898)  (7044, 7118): -0.88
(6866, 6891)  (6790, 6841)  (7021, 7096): -0.66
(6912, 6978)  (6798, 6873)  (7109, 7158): -3.41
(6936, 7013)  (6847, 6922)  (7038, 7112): -2.25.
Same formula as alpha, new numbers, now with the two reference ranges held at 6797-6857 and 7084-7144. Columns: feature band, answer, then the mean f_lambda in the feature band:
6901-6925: -1.0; 15.4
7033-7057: -2.1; 15.8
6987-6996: -0.7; 15.8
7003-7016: -1.2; 16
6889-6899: -0.5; 15.6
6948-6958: -0.8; 15.9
